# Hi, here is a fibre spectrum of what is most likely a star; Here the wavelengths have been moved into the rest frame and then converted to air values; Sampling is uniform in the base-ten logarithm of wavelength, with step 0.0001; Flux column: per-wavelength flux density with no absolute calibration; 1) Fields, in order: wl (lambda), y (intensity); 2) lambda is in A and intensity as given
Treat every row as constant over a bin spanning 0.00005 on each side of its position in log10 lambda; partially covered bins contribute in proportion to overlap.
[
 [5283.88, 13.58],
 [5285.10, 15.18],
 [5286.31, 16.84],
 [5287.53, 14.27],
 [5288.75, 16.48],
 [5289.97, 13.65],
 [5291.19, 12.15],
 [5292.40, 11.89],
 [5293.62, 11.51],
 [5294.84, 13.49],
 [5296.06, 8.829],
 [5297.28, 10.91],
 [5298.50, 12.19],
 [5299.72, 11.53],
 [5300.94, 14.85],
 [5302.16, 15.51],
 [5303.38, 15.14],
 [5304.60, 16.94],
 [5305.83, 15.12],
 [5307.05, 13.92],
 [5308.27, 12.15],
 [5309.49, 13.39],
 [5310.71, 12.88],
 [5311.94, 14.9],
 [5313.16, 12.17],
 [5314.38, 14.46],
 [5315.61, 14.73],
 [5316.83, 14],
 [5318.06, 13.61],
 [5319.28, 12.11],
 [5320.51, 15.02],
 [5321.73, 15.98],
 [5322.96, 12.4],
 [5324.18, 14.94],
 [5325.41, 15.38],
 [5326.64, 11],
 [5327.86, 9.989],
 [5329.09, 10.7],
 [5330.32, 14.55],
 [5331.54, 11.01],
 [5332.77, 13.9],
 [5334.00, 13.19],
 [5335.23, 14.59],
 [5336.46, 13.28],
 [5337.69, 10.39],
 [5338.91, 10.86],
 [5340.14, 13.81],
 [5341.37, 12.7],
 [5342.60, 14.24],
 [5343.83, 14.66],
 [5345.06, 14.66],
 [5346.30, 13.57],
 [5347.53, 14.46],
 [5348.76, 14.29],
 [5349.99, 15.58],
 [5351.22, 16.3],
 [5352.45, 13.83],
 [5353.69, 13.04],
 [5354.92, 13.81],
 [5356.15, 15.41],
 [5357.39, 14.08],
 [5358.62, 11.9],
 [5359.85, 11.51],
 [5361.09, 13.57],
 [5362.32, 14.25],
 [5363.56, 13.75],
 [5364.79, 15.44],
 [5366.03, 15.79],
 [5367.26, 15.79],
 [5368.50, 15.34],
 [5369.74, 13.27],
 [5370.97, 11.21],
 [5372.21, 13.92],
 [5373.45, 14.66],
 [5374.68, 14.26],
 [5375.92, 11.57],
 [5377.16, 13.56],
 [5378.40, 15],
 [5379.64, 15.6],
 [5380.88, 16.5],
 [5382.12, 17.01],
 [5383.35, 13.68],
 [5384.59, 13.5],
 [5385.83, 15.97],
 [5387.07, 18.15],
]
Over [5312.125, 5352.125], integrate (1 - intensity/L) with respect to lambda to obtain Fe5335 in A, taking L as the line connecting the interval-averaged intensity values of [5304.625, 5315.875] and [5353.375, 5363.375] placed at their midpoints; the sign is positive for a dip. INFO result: 0.5 A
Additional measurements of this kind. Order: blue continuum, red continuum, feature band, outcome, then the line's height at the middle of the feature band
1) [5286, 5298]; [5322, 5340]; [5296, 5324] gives -2.01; 12.8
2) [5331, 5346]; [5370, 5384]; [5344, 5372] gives -0.92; 13.7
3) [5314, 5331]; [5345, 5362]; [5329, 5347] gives 0.75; 13.7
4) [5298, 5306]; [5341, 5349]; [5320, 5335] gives 1.11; 14.2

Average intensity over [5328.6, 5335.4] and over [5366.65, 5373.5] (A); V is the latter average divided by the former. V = 1.1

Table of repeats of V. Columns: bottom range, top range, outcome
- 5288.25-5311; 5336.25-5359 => 1.04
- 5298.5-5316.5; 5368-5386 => 1.02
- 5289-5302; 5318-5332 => 1.06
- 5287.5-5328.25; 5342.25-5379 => 1.05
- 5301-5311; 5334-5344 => 0.90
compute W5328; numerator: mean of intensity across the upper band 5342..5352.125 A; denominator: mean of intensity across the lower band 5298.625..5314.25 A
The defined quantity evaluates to 1.0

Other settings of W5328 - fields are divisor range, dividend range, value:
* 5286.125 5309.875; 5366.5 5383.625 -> 1.07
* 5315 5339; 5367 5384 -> 1.09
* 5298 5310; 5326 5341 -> 0.87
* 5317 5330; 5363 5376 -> 1.08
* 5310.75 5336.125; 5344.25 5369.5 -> 1.07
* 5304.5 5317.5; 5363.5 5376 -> 1.02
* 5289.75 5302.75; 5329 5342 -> 1.03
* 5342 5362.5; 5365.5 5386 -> 1.03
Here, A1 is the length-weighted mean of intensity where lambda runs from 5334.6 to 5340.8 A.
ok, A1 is 12.6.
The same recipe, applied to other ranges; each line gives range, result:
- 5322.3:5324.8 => 13.7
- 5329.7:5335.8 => 13.4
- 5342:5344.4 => 14.4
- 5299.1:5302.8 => 14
